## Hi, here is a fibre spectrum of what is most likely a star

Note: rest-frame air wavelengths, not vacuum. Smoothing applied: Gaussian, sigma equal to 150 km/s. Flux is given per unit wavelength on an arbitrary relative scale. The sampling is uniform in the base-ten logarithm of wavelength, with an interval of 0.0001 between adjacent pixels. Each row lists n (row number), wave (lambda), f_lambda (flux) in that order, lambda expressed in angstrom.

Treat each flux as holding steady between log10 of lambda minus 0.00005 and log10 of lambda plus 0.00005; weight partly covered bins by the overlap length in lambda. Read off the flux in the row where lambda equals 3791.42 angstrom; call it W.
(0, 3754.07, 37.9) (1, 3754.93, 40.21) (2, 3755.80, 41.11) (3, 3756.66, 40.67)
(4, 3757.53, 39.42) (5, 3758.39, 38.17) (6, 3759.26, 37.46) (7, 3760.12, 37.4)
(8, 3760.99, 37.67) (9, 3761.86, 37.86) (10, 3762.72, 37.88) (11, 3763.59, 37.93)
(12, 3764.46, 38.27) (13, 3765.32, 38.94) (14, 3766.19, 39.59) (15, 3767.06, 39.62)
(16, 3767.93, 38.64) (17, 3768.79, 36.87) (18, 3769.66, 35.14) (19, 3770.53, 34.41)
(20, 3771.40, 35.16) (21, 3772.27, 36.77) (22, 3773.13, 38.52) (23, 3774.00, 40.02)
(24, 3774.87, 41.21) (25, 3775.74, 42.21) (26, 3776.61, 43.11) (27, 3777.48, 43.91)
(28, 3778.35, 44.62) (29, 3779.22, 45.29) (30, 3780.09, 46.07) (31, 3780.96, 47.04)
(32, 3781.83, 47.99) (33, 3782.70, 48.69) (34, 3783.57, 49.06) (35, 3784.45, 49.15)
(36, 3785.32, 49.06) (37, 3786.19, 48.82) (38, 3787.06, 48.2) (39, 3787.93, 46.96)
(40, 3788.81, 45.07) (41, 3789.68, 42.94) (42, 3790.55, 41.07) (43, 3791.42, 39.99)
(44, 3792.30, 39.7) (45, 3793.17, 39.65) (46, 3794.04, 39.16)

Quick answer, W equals 39.99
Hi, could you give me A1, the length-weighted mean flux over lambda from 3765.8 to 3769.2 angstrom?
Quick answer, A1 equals 38.7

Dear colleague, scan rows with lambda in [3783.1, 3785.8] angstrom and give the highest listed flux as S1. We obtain 49.15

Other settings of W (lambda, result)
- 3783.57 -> 49.06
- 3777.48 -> 43.91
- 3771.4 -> 35.16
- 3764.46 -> 38.27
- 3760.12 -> 37.4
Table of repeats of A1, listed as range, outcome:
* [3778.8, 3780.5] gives 45.7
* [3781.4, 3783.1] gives 48.4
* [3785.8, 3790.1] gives 46.4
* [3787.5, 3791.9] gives 43.1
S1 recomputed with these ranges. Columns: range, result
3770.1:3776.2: 42.21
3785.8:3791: 48.82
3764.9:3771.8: 39.62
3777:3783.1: 48.69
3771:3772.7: 36.77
